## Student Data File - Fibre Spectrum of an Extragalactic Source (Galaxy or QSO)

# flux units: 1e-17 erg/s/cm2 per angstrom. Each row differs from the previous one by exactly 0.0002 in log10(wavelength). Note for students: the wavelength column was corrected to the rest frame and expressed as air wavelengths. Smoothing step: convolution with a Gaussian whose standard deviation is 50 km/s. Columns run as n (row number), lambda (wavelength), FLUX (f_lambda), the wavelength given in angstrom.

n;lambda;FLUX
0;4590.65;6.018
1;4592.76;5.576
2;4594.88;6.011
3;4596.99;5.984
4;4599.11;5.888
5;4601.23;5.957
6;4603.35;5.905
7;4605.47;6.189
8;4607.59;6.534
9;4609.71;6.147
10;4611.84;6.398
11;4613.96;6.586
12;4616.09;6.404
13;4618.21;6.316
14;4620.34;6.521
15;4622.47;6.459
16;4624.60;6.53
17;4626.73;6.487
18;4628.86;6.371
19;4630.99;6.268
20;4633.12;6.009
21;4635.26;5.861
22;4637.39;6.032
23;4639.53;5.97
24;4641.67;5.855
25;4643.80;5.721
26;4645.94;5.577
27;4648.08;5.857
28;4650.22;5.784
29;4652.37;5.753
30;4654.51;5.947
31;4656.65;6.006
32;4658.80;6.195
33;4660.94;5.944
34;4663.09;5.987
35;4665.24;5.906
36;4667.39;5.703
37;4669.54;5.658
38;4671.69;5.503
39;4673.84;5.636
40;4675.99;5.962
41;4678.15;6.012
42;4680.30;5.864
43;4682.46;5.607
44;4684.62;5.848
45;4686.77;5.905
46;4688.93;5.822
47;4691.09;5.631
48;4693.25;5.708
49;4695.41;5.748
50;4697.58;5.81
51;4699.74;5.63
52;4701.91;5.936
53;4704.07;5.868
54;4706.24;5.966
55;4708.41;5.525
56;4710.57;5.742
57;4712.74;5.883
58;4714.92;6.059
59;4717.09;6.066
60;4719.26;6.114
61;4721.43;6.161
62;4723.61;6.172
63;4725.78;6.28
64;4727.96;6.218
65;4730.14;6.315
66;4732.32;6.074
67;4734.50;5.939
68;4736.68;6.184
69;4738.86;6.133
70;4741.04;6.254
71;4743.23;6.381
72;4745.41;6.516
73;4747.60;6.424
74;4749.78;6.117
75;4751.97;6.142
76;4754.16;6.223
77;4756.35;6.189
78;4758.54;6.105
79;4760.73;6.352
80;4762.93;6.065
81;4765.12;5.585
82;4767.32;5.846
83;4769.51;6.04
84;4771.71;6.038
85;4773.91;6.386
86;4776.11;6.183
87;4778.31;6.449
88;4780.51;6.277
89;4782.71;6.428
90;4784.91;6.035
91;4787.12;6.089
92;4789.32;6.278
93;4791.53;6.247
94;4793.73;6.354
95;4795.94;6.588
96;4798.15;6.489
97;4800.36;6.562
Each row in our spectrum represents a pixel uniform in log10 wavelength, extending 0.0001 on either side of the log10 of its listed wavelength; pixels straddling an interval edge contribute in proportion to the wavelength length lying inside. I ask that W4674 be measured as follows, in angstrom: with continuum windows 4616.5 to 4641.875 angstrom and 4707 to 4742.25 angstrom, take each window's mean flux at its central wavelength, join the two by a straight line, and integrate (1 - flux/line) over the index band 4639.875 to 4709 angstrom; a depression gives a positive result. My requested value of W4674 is 3.9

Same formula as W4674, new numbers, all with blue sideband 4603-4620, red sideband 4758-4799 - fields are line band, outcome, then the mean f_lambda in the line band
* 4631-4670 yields 2.6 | 5.89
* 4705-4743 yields 1.1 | 6.07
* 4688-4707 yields 1.5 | 5.79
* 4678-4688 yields 0.7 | 5.83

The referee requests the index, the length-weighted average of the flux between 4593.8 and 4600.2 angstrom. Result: 5.96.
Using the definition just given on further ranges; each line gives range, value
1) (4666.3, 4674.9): 5.63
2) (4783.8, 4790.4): 6.14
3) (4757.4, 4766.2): 6.03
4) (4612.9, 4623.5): 6.46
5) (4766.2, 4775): 6.07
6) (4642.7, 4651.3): 5.74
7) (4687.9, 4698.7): 5.74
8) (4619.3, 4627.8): 6.5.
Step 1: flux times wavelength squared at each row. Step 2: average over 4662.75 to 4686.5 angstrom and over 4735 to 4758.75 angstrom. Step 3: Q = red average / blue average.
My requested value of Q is 1.11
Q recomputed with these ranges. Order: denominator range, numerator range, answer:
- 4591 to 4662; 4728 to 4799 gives 1.08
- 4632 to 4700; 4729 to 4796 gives 1.11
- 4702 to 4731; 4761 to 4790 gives 1.04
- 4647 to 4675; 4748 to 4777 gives 1.09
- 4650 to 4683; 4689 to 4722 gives 1.02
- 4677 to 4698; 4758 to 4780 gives 1.09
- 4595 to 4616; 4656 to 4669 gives 0.99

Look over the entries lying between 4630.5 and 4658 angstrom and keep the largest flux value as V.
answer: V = 6.268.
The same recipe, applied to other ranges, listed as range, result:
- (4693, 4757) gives 6.516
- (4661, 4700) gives 6.012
